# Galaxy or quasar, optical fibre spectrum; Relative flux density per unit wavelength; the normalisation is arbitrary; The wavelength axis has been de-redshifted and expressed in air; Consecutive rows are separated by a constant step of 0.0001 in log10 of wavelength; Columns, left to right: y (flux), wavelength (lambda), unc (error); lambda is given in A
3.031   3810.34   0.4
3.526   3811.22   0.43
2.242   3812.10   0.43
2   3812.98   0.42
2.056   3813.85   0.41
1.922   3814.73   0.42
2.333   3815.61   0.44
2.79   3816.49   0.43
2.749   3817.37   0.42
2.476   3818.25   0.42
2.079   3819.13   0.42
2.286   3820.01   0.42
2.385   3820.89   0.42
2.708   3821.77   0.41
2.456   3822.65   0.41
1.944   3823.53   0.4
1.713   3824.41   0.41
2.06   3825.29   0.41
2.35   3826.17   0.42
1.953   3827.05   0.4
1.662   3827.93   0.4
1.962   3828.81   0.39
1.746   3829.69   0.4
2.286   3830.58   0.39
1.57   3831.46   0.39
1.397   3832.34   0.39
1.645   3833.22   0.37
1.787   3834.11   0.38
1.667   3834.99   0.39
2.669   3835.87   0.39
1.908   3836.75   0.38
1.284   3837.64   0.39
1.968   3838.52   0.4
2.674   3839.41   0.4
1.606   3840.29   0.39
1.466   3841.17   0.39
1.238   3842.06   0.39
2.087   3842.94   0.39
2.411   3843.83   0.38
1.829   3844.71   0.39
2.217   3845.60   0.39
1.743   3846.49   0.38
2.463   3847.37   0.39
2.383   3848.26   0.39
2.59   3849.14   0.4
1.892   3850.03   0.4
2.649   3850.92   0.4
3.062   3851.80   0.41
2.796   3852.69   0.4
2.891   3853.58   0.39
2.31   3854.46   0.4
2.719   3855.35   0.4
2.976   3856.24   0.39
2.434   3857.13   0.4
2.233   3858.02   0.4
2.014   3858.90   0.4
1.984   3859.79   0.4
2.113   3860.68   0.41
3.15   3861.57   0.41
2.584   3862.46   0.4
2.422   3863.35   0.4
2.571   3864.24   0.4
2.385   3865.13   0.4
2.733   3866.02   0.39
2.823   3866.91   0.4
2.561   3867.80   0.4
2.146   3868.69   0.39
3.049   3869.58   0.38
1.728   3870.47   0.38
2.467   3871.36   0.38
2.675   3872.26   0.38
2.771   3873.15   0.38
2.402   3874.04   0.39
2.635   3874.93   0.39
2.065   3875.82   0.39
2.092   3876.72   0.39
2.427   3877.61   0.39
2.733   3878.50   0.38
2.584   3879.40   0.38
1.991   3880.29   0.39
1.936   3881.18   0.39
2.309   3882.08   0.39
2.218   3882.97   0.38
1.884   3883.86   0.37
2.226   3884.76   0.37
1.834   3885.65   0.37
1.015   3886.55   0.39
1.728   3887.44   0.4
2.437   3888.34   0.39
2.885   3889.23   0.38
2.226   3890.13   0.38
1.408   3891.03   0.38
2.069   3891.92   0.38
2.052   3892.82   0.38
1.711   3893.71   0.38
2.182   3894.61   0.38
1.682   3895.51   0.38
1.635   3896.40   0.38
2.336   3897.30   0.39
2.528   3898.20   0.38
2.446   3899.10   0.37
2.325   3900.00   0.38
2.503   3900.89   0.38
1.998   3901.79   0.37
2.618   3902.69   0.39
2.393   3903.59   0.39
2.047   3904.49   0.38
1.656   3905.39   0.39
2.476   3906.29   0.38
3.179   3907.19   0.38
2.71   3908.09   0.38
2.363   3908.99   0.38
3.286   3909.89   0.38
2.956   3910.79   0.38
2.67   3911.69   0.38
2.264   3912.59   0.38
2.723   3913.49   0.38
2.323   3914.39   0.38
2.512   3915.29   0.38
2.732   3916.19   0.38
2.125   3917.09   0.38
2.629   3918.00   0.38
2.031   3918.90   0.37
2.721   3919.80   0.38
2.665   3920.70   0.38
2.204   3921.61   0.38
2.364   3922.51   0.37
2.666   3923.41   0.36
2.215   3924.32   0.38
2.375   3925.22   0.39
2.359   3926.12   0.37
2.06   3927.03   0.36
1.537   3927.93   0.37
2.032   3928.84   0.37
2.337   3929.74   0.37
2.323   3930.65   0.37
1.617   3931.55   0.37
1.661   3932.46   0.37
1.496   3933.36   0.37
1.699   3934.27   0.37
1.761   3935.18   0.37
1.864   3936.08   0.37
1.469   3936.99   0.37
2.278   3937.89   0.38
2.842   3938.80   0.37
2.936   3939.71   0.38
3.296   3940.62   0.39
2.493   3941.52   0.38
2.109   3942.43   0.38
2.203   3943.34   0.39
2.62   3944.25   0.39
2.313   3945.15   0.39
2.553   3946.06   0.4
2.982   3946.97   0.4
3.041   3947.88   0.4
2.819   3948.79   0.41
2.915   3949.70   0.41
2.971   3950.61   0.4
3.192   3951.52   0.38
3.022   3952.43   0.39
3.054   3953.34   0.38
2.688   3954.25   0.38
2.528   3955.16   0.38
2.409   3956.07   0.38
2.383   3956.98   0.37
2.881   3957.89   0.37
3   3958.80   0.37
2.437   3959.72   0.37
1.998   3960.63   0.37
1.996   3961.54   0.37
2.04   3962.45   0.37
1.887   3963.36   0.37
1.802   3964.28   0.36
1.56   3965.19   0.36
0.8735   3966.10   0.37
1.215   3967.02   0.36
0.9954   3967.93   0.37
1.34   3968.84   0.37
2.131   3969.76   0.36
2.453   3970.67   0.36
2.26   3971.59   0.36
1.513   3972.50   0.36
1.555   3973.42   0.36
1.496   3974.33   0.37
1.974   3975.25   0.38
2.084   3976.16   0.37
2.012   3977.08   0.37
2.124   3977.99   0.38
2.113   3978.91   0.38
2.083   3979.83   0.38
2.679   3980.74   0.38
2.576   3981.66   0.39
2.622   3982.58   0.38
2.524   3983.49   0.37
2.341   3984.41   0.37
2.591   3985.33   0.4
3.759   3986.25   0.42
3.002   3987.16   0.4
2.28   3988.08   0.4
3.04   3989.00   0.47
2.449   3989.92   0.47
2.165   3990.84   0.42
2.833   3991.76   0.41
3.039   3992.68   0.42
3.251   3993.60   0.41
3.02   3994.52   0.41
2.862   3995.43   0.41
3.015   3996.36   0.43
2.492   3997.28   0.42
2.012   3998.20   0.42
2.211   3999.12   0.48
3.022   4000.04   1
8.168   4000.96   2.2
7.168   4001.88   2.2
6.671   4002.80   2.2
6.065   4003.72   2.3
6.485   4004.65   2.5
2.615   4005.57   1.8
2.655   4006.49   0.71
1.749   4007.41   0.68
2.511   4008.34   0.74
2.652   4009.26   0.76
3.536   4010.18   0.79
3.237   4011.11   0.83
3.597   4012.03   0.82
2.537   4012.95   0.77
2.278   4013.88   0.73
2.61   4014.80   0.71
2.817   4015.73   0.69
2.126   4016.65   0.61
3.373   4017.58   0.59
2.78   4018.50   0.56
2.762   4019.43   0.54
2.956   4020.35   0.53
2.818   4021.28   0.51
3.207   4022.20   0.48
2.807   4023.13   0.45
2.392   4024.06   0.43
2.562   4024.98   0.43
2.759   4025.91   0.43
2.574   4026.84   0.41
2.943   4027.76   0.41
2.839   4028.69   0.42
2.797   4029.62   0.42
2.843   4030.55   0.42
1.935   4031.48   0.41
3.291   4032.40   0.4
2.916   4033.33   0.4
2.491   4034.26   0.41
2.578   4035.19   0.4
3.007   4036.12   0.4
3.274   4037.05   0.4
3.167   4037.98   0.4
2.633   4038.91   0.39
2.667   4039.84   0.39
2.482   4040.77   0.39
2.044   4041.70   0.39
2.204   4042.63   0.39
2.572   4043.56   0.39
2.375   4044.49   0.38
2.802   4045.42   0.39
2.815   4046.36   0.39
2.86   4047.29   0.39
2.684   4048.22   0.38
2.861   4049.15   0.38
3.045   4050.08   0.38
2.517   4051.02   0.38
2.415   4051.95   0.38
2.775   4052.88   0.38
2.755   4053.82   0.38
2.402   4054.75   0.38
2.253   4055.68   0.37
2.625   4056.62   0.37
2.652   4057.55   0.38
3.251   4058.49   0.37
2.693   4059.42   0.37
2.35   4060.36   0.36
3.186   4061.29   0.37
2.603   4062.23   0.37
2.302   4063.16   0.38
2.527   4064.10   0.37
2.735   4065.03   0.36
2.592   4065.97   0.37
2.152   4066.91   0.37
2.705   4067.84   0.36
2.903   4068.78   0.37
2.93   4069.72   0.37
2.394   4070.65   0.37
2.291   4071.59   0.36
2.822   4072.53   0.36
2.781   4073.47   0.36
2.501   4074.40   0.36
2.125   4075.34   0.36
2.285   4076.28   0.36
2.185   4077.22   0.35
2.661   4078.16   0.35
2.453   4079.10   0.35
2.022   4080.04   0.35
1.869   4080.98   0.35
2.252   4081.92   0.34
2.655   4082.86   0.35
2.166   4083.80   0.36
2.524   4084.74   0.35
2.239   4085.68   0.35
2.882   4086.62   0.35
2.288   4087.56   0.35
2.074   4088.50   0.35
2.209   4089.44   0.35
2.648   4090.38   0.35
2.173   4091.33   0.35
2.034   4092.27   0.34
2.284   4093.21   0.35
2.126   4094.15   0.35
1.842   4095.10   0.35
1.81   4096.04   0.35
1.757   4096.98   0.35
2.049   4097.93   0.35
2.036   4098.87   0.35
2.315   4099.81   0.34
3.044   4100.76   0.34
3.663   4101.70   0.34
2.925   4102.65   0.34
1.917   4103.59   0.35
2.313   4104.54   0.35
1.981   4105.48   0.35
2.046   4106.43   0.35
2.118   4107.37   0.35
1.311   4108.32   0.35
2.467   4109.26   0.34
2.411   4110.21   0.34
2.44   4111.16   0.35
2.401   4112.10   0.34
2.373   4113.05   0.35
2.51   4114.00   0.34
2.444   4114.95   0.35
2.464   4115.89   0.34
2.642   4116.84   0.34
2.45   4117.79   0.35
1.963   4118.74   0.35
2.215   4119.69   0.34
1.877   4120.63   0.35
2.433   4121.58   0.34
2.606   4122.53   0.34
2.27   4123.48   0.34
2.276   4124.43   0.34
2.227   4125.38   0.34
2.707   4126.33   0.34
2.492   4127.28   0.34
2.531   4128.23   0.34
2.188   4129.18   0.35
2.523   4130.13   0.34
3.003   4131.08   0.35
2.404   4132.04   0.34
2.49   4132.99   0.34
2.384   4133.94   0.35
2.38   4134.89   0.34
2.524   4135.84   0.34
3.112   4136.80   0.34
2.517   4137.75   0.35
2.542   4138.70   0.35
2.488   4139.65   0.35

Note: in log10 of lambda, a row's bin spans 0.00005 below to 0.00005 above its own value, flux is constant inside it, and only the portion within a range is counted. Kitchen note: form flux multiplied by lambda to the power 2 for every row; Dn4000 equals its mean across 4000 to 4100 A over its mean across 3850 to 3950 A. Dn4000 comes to 1.27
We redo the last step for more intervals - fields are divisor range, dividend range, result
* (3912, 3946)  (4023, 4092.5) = 1.21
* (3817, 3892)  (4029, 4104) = 1.26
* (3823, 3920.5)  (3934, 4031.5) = 1.27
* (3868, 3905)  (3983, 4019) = 1.57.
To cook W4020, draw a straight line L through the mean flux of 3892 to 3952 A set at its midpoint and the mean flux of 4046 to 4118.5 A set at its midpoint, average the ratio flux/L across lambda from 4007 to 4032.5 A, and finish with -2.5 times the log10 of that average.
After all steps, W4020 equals -0.14 mag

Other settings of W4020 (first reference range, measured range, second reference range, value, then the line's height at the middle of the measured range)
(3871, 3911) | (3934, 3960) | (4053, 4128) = -0.13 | 2.3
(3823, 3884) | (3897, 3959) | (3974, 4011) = 0.11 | 2.7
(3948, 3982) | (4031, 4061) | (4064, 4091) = -0.13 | 2.37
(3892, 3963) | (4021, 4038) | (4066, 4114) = -0.18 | 2.36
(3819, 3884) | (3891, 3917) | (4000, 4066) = 0.05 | 2.46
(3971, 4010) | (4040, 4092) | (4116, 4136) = 0.06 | 2.67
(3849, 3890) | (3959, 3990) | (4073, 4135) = 0.12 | 2.37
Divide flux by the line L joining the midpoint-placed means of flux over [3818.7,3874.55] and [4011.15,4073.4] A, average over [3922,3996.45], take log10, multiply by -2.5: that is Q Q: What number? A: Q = 0.08 mag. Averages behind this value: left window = 2.24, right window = 2.7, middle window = 2.33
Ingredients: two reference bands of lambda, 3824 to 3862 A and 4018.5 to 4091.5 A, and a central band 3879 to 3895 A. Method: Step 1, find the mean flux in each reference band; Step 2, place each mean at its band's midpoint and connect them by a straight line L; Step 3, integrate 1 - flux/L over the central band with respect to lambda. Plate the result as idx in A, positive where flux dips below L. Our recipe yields 1.37 A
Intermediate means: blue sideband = 2.13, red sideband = 2.6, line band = 2.04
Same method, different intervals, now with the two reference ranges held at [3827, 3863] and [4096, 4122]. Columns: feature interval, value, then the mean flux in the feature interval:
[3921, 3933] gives 0.3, 2.14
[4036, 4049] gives -2.4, 2.68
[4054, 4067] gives -1.9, 2.61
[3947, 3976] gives 0.0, 2.22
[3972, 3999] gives -2.8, 2.46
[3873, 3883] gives -0.8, 2.34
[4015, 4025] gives -2.4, 2.79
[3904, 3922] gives -2.7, 2.51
